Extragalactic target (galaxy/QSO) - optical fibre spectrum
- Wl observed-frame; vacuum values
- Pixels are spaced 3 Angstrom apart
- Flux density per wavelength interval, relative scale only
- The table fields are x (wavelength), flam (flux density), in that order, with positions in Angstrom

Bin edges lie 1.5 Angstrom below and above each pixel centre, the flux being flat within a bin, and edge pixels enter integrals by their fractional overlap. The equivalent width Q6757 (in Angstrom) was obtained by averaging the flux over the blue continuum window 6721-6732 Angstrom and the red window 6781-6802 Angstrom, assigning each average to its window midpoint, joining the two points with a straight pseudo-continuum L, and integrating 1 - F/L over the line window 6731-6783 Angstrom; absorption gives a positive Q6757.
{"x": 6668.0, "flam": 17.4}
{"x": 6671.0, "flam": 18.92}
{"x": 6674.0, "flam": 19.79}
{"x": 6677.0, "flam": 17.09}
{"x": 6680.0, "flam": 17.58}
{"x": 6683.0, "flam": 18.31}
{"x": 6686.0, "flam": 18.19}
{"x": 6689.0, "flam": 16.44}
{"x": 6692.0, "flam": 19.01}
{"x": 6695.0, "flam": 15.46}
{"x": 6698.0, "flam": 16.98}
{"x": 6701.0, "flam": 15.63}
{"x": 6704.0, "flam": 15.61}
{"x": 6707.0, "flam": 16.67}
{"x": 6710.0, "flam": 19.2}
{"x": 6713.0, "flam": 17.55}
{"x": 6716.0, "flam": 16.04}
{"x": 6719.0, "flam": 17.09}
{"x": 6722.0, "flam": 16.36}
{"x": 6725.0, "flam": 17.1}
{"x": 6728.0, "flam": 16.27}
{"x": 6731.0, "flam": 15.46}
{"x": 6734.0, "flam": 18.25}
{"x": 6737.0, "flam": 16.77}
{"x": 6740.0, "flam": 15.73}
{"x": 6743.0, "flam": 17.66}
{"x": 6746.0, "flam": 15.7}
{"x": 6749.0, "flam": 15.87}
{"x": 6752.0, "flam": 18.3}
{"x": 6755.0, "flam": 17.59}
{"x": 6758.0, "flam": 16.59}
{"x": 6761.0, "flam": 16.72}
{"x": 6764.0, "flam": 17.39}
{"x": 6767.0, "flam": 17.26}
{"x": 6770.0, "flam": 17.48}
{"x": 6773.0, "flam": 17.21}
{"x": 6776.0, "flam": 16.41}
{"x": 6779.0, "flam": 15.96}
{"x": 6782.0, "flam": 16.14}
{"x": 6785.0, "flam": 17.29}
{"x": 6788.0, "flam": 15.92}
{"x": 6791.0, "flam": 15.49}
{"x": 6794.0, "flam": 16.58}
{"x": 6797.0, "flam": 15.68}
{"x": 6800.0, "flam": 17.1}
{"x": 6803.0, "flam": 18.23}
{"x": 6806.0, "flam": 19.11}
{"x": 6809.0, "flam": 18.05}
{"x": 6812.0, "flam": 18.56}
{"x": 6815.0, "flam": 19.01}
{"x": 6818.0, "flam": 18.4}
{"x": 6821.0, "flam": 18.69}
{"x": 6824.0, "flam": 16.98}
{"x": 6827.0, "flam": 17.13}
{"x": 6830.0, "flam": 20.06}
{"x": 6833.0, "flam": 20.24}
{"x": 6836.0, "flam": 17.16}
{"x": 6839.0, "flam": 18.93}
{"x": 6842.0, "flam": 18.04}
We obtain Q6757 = -1.6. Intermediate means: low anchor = 16.3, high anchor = 16.4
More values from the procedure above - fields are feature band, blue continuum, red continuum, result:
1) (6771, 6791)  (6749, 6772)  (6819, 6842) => 1.30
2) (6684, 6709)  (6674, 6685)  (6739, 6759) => 1.22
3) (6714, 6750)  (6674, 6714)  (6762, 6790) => 1.06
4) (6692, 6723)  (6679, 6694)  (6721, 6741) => 0.83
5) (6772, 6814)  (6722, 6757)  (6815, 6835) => 2.13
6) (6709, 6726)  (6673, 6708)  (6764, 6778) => -0.01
